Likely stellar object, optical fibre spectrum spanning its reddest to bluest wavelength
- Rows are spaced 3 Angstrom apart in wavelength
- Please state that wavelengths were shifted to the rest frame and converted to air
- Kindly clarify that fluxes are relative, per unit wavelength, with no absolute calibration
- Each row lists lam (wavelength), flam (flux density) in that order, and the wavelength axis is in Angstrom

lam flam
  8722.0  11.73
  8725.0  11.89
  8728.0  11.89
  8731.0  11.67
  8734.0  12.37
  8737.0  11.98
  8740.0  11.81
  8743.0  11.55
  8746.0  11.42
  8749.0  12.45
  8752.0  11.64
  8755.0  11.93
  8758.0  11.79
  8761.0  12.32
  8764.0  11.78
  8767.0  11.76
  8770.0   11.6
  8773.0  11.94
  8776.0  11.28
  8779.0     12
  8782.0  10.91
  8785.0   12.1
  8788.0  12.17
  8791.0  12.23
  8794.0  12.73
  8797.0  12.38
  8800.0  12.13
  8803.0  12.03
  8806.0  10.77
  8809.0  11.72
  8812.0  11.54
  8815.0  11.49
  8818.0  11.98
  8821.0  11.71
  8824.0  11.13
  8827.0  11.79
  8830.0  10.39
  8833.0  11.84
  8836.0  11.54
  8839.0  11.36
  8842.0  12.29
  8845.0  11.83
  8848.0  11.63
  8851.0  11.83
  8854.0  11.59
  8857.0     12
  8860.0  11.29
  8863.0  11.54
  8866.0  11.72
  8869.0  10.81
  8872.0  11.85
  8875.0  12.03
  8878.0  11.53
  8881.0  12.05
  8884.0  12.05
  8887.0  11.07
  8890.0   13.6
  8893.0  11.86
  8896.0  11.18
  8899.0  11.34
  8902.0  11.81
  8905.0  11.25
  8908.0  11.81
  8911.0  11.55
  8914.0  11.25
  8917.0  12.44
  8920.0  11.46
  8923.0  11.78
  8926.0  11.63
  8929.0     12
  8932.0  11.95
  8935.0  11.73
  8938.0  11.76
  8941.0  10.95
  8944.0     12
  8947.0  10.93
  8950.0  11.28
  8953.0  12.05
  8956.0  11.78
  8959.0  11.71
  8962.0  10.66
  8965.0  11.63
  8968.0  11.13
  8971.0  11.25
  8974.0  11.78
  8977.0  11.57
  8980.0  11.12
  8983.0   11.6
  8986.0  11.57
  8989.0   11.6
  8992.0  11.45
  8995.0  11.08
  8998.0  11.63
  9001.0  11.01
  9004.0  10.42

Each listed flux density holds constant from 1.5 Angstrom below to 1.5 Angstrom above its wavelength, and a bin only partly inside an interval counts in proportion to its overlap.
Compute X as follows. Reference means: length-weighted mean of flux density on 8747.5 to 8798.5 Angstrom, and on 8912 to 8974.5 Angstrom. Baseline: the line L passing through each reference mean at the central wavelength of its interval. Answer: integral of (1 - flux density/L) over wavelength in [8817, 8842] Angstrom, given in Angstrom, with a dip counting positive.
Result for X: 0.7 Angstrom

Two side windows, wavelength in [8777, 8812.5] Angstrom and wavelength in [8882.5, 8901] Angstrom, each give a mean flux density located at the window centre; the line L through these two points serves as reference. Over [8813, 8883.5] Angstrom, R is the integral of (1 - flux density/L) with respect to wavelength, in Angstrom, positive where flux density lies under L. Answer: 1.5 Angstrom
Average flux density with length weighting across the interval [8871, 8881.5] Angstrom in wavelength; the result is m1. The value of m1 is 11.8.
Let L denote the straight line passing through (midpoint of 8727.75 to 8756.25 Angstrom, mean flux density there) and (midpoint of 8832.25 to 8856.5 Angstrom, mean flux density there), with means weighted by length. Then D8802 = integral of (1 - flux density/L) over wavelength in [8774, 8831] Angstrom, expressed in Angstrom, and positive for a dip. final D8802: 0.4 Angstrom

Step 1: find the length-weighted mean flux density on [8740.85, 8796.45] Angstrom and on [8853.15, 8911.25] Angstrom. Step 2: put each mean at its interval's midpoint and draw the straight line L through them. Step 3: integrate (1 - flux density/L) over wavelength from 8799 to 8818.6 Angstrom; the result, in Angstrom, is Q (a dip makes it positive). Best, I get 0.29 Angstrom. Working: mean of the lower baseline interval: 11.9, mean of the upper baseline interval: 11.7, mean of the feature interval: 11.6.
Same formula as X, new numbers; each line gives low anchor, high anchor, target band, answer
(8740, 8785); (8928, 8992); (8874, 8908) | -0.56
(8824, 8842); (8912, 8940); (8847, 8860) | -0.23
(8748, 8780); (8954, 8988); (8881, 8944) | -0.96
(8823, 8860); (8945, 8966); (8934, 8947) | -0.07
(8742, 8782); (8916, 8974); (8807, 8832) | 0.54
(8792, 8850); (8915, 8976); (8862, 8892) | -0.45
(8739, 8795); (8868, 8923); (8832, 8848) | 0.04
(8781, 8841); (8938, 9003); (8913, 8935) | -0.56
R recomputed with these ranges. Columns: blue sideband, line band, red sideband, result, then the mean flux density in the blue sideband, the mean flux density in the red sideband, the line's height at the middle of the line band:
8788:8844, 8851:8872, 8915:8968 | 0.3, 11.7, 11.6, 11.7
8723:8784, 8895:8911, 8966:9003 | 0.1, 11.8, 11.4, 11.5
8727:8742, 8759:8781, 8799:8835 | -0.1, 11.9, 11.5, 11.8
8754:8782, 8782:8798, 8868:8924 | -0.6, 11.8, 11.7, 11.8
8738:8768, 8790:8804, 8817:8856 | -0.7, 11.8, 11.6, 11.7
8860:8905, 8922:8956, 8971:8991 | -0.1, 11.7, 11.5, 11.6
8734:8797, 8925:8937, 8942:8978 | -0.3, 11.9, 11.5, 11.5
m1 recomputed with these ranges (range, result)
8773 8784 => 11.5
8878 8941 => 11.8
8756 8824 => 11.8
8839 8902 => 11.7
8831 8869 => 11.7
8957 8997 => 11.4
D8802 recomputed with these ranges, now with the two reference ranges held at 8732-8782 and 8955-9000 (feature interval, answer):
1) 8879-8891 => -0.5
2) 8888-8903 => -0.5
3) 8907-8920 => -0.2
